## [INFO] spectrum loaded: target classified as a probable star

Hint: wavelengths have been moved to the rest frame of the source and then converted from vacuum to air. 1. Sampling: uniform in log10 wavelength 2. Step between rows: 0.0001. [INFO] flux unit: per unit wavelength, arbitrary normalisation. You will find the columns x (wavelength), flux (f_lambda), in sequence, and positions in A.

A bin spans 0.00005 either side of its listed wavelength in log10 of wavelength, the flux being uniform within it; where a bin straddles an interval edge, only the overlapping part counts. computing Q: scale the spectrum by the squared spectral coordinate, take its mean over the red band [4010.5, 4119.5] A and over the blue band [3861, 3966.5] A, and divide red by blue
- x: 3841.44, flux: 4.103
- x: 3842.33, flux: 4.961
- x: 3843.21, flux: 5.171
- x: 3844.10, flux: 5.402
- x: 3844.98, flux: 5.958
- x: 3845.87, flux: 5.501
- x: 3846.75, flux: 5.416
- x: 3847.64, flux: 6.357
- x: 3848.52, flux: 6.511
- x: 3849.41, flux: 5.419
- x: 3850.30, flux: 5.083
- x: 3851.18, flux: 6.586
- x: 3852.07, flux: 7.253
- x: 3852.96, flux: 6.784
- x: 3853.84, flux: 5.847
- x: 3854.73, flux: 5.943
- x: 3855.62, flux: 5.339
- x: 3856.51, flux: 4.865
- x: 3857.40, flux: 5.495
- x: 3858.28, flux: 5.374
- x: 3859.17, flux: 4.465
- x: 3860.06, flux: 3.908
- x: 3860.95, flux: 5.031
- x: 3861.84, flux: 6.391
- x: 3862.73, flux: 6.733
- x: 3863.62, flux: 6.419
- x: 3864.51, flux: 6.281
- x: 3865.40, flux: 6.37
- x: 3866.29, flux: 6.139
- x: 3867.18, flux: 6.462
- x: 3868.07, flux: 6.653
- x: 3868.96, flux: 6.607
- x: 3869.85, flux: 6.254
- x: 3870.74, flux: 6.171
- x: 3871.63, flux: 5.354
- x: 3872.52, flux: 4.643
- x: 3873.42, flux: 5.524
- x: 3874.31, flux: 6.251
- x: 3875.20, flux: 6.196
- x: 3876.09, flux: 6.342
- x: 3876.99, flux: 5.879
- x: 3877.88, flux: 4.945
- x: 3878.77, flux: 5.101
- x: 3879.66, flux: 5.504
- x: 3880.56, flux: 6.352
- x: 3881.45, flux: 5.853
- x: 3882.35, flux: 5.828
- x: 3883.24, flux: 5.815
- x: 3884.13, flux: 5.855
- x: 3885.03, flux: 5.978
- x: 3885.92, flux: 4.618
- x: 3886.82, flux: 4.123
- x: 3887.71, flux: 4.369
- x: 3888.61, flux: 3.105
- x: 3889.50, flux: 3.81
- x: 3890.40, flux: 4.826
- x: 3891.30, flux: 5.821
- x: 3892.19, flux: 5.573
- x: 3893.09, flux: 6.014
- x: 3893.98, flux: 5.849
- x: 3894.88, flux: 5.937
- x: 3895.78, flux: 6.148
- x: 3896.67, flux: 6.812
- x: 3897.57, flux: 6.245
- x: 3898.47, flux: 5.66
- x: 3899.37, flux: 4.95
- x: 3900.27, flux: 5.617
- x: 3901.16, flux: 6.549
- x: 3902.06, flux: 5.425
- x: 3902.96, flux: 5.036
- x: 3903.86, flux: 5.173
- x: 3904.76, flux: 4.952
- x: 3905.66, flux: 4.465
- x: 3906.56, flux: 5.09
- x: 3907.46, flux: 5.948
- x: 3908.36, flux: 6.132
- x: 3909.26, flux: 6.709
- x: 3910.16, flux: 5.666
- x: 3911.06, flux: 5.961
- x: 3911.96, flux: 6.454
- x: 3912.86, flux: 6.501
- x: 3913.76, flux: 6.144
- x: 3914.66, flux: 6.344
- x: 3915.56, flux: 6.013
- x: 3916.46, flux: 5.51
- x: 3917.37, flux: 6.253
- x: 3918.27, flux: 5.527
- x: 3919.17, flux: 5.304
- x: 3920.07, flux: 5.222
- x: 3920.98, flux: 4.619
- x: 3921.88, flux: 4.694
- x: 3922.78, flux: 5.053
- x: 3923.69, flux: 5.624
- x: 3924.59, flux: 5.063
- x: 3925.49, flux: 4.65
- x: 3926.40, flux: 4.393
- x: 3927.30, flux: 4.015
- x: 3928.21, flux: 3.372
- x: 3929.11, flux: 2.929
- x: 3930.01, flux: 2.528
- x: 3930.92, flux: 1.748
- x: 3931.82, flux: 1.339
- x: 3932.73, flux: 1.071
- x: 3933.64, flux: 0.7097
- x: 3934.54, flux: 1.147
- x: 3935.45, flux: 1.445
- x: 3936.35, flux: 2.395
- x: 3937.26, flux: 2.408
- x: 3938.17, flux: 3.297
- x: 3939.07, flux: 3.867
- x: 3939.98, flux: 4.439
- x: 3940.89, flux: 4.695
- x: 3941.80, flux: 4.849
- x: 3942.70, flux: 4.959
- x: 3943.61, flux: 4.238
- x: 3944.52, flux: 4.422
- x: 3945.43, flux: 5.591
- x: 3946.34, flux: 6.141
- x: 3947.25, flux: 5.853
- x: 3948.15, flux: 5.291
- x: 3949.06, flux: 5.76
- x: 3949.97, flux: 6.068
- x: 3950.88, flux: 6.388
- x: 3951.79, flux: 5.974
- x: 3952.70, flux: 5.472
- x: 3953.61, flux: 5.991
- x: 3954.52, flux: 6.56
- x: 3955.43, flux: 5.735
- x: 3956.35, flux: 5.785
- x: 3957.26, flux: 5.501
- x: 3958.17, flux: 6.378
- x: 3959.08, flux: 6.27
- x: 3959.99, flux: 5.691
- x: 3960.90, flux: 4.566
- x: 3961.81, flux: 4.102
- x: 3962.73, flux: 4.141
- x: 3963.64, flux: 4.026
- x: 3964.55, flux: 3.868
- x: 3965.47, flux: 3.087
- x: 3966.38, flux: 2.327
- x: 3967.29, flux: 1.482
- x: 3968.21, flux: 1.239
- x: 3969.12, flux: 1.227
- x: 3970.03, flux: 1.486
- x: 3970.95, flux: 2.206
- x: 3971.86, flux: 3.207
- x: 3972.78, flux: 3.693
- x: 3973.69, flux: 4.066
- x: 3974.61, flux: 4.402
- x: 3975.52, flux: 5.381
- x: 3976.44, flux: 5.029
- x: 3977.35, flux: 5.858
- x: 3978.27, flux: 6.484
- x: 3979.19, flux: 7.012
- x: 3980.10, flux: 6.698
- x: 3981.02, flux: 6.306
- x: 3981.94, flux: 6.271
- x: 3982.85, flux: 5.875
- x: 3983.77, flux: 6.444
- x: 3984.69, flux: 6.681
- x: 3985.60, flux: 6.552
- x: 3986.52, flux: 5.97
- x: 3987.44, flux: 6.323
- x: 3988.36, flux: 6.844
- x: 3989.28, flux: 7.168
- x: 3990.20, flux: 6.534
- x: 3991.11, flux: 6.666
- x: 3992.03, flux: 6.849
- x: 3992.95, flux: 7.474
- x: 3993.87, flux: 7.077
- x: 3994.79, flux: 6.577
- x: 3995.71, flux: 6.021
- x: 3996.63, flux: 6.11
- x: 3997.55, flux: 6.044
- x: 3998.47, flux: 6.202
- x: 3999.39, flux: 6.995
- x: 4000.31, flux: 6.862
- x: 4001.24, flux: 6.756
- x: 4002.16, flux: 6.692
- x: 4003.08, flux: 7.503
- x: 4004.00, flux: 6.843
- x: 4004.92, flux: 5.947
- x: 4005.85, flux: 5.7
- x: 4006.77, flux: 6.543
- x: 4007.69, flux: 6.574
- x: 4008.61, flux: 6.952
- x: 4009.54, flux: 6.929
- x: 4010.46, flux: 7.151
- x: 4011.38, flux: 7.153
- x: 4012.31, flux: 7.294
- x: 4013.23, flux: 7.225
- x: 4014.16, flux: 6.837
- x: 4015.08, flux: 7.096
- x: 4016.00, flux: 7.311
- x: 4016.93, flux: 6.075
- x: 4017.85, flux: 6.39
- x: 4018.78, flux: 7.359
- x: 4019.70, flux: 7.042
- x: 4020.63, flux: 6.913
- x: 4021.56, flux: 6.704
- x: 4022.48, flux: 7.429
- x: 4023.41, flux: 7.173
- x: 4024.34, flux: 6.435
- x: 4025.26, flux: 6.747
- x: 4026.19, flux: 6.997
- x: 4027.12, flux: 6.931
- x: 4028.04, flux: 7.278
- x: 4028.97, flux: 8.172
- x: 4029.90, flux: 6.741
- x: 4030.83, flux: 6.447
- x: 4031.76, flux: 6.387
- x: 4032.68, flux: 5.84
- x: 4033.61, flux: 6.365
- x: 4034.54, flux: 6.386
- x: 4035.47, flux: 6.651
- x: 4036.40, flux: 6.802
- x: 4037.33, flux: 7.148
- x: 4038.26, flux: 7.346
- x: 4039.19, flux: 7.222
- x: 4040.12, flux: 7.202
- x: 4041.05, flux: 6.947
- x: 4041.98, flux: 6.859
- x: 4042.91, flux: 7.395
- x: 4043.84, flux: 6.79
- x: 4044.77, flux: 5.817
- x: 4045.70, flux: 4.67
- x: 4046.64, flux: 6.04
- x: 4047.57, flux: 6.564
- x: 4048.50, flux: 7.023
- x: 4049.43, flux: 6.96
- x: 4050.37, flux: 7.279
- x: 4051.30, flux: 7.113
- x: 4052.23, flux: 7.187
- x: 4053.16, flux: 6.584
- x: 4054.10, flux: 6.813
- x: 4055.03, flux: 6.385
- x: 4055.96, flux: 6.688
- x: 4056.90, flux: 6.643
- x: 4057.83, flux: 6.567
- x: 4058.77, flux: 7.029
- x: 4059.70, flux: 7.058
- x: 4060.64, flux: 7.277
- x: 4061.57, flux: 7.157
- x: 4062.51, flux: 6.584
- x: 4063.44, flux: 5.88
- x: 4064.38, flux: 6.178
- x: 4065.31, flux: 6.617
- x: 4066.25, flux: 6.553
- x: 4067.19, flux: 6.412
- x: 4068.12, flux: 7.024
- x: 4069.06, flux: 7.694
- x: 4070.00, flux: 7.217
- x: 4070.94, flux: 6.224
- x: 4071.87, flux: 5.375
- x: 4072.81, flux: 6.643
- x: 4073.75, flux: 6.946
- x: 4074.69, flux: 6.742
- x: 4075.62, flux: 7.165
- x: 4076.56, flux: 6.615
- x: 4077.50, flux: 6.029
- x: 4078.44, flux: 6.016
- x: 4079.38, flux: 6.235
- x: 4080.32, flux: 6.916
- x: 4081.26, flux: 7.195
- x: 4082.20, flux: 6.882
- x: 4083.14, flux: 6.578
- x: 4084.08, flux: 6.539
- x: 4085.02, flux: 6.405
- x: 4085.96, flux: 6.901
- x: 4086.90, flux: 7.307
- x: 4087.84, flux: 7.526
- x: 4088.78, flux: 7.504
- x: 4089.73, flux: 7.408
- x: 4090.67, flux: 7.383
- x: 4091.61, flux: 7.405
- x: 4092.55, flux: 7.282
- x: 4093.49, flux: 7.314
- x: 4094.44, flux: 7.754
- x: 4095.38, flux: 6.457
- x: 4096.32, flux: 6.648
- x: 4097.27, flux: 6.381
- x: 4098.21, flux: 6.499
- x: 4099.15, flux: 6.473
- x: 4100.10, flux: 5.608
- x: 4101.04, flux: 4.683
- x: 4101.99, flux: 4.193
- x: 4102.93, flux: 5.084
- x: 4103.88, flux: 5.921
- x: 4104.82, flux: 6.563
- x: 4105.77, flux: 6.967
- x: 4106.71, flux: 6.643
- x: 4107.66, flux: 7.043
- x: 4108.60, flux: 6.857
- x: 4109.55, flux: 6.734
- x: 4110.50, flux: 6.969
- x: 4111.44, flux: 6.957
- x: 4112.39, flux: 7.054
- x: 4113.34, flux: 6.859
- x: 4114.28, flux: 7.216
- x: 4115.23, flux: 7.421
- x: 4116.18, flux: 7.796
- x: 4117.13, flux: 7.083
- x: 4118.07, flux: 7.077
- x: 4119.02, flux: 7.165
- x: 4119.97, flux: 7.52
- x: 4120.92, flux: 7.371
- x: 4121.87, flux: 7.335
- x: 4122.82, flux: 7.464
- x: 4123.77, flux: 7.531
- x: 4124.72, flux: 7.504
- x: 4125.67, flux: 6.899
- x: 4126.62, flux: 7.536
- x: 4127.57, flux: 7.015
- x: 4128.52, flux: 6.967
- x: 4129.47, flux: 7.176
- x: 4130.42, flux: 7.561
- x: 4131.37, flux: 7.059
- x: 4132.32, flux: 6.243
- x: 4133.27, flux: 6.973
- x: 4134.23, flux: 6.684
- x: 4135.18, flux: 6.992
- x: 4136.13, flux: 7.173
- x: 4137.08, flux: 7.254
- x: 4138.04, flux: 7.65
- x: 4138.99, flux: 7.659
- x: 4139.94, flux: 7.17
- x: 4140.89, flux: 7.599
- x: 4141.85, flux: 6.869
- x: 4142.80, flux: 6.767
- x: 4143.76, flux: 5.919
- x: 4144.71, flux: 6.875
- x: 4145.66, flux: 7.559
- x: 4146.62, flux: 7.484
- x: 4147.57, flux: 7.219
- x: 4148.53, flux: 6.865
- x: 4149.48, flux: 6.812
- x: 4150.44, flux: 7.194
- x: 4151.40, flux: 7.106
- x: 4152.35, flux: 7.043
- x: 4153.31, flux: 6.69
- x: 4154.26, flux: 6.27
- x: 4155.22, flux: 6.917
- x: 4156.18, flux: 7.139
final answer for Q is 1.43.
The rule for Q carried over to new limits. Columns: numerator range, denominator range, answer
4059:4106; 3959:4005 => 1.29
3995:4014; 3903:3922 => 1.24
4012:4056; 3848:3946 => 1.42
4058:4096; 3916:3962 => 1.61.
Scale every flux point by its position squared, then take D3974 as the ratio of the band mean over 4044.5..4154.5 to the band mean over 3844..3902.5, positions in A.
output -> 1.3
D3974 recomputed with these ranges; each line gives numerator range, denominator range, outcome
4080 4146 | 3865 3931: 1.42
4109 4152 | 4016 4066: 1.10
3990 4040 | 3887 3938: 1.51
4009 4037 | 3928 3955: 1.77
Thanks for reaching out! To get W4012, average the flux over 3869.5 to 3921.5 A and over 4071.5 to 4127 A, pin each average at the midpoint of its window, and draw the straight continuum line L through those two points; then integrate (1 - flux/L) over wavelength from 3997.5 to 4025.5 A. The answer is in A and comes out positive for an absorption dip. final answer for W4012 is -2.4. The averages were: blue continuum 5.59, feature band 6.81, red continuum 6.81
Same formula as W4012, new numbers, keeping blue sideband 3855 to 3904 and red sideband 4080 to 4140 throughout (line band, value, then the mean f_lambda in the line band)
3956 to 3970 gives 5.0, 3.89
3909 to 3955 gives 9.9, 4.63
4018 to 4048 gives -1.3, 6.77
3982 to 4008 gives -1.2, 6.56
